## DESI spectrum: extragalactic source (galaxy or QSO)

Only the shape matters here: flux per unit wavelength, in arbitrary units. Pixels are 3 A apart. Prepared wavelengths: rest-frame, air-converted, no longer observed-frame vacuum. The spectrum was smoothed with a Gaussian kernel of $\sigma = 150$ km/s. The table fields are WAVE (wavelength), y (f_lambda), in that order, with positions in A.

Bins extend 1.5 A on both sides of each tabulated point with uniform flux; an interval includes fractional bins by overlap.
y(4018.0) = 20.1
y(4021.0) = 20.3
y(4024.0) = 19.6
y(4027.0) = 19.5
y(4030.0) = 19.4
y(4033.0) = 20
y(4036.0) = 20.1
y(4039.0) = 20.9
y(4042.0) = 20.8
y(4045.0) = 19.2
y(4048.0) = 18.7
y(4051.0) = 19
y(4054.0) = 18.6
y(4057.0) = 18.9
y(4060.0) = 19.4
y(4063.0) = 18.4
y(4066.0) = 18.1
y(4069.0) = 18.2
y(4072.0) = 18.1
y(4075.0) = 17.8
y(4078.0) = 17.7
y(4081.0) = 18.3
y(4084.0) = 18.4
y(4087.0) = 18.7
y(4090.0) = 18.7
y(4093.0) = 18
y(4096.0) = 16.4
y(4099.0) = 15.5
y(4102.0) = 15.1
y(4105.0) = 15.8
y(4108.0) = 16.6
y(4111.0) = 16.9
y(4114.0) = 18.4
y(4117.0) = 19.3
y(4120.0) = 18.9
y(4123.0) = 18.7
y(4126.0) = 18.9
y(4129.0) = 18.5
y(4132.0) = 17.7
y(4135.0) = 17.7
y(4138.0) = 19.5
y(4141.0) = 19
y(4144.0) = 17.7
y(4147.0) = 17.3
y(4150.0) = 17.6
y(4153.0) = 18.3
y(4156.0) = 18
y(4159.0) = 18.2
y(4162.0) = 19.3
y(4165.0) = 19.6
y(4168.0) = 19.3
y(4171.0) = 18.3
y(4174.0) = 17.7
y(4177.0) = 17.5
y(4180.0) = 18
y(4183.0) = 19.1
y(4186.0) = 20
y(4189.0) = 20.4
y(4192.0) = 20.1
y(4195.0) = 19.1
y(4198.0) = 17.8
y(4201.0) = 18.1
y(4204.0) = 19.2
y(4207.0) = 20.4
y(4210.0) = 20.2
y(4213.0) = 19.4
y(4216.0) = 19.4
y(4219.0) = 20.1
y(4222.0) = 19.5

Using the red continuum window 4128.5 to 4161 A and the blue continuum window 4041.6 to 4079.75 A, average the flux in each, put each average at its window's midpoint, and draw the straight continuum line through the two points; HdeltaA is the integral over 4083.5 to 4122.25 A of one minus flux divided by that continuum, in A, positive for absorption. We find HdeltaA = 1.99 A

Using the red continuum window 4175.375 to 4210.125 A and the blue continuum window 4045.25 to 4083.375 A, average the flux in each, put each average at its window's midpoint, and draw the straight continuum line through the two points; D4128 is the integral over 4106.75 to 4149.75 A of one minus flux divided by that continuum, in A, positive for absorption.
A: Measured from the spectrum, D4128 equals 1.31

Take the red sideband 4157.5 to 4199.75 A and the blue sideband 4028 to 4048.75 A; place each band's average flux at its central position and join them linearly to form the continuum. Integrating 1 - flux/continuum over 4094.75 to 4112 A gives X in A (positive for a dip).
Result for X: 3.0 A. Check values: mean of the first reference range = 19.9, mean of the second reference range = 18.9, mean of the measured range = 16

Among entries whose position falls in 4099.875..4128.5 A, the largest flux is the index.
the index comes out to 19.3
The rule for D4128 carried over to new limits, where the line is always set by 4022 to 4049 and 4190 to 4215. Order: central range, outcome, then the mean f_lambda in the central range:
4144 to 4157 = 1.1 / 17.8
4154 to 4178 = 1.1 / 18.5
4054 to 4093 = 2.6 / 18.4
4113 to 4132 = 0.8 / 18.7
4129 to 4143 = 0.8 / 18.4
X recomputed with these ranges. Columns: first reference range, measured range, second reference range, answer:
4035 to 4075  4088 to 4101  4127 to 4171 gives 1.1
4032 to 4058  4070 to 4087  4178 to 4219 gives 1.2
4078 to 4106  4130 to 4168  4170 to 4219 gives -0.2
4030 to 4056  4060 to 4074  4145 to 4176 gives 0.8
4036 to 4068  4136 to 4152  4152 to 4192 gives 0.6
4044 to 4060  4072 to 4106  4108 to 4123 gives 2.1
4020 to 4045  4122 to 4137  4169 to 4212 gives 0.8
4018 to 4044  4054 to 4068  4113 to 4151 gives 0.6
